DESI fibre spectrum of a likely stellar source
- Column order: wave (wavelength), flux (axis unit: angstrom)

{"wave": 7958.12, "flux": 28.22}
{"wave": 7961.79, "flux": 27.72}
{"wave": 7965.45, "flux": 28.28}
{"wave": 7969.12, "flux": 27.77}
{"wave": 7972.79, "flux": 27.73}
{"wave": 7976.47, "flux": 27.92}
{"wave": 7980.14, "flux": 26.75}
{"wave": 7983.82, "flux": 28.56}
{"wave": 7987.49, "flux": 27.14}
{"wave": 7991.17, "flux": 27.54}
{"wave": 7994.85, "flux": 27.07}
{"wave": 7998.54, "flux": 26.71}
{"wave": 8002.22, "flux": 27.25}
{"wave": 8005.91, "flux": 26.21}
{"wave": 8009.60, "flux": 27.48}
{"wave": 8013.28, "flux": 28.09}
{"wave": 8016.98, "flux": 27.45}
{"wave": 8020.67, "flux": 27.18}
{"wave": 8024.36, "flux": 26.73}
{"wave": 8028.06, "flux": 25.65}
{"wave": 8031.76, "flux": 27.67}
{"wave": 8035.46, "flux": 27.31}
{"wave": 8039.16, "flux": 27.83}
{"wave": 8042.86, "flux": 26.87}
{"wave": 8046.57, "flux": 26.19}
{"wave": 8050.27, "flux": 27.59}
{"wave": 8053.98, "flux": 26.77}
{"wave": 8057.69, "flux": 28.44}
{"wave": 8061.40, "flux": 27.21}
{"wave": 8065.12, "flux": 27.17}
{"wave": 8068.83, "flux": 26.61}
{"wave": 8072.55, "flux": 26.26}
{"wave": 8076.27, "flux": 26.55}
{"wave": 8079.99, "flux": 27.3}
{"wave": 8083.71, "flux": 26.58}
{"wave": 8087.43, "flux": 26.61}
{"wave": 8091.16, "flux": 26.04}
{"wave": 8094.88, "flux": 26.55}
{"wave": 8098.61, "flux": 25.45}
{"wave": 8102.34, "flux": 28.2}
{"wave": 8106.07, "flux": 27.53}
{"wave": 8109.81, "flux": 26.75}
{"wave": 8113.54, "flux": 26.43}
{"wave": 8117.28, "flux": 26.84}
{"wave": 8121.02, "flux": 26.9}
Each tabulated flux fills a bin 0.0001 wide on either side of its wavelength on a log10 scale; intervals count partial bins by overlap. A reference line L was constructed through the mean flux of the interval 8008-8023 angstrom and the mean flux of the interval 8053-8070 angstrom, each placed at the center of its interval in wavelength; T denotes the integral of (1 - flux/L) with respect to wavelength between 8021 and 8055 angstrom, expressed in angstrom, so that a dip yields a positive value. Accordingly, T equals 0.55 angstrom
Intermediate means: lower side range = 27.5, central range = 27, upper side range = 27.3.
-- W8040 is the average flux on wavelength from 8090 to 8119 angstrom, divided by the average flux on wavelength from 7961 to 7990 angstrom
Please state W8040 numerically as 0.96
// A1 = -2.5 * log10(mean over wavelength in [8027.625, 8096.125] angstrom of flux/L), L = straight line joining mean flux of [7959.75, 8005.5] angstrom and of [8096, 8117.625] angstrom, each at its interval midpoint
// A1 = 0.006 mag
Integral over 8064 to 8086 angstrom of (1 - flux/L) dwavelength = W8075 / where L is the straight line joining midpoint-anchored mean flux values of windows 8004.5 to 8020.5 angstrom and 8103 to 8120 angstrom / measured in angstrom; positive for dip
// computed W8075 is 0.3 angstrom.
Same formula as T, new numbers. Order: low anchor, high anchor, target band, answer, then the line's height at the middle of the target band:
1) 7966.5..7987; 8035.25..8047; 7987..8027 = 0.4 angstrom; 27.4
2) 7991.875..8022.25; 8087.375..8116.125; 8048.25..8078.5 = -0.2 angstrom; 26.9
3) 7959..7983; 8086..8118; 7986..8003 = 0.3 angstrom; 27.6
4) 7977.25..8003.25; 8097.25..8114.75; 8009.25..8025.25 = -0.1 angstrom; 27.2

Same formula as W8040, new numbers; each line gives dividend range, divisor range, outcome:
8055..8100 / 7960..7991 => 0.96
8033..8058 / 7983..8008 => 1.00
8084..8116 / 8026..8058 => 0.99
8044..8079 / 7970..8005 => 0.99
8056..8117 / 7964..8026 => 0.98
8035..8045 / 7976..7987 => 0.99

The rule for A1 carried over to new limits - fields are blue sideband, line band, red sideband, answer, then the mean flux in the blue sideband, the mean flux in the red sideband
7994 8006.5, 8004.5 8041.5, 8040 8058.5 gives -0.01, 26.8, 27.1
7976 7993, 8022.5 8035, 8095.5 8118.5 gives 0.02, 27.6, 26.8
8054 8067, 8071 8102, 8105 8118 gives 0.03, 27.5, 26.8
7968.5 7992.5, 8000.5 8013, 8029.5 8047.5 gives 0.01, 27.6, 27.2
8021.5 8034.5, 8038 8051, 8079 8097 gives -0.01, 26.8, 26.6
